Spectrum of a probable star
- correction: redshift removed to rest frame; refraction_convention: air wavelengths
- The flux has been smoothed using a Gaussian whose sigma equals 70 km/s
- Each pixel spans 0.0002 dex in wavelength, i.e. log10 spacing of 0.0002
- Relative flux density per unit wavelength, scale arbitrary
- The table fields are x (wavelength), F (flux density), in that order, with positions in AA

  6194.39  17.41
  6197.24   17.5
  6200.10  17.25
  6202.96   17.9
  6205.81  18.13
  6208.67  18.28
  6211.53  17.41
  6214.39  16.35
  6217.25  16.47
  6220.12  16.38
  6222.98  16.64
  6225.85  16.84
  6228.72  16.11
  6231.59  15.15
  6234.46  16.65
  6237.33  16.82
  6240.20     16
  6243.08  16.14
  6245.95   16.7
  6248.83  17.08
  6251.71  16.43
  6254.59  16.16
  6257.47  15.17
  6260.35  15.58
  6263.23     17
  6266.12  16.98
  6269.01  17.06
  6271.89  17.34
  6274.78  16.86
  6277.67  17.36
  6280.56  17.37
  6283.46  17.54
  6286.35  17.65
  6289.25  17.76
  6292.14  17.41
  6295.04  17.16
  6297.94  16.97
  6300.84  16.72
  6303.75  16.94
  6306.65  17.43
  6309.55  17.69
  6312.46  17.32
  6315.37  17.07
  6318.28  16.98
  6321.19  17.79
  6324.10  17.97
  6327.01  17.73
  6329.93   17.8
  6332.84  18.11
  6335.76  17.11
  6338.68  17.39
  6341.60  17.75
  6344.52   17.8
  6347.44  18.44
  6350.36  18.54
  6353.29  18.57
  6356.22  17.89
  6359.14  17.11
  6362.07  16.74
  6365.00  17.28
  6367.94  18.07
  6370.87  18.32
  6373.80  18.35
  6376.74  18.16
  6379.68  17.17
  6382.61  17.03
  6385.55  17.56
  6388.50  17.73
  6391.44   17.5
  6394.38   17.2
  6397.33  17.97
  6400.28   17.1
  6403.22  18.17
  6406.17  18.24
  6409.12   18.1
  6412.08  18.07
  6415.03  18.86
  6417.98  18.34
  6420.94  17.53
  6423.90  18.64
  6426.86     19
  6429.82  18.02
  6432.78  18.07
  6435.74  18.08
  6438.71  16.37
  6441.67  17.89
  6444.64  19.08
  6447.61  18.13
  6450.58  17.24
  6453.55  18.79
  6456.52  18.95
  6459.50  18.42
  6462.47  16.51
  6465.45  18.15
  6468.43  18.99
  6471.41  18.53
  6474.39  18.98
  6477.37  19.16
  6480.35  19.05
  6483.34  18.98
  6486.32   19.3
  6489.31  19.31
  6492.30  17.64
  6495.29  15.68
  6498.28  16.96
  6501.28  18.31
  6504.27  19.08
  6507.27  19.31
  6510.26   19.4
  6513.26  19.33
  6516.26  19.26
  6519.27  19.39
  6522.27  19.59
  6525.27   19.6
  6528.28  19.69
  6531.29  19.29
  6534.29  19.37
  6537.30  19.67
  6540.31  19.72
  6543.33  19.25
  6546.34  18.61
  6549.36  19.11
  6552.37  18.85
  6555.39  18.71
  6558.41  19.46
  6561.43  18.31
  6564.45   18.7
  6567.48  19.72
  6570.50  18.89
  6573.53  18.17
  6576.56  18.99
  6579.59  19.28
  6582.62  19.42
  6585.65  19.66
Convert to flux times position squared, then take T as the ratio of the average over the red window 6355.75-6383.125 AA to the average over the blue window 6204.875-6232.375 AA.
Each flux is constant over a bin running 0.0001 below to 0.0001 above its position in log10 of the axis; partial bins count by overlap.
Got 1.10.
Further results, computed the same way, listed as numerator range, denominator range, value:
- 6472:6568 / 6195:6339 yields 1.20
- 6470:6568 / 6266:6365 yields 1.15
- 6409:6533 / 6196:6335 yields 1.16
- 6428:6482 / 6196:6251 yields 1.17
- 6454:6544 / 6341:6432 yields 1.09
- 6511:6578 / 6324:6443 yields 1.13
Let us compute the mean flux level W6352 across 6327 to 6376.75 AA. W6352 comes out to 17.8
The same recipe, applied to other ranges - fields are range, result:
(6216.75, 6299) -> 16.7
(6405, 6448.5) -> 18.2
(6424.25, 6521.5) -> 18.4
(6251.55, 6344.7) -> 17.2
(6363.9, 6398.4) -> 17.7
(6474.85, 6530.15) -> 18.8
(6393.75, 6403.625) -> 17.6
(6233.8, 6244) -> 16.4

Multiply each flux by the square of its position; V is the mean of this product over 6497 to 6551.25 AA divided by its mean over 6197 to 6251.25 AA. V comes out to 1.3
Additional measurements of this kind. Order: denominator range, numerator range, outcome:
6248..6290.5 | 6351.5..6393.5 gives 1.08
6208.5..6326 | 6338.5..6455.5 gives 1.11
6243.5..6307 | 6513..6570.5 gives 1.24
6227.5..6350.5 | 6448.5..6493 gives 1.15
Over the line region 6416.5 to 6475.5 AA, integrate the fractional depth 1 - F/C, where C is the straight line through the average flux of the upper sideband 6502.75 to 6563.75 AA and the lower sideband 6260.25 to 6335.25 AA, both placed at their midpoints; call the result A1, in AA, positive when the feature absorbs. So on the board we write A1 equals 1.1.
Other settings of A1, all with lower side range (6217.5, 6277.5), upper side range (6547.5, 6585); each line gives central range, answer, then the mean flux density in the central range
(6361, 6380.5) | -0.4 AA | 17.8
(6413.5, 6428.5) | -0.5 AA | 18.5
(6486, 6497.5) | 0.4 AA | 17.8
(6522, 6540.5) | -0.8 AA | 19.6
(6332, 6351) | -0.7 AA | 17.8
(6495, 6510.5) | 0.2 AA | 18.2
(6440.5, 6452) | 0.0 AA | 18.1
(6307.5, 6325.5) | -0.5 AA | 17.5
